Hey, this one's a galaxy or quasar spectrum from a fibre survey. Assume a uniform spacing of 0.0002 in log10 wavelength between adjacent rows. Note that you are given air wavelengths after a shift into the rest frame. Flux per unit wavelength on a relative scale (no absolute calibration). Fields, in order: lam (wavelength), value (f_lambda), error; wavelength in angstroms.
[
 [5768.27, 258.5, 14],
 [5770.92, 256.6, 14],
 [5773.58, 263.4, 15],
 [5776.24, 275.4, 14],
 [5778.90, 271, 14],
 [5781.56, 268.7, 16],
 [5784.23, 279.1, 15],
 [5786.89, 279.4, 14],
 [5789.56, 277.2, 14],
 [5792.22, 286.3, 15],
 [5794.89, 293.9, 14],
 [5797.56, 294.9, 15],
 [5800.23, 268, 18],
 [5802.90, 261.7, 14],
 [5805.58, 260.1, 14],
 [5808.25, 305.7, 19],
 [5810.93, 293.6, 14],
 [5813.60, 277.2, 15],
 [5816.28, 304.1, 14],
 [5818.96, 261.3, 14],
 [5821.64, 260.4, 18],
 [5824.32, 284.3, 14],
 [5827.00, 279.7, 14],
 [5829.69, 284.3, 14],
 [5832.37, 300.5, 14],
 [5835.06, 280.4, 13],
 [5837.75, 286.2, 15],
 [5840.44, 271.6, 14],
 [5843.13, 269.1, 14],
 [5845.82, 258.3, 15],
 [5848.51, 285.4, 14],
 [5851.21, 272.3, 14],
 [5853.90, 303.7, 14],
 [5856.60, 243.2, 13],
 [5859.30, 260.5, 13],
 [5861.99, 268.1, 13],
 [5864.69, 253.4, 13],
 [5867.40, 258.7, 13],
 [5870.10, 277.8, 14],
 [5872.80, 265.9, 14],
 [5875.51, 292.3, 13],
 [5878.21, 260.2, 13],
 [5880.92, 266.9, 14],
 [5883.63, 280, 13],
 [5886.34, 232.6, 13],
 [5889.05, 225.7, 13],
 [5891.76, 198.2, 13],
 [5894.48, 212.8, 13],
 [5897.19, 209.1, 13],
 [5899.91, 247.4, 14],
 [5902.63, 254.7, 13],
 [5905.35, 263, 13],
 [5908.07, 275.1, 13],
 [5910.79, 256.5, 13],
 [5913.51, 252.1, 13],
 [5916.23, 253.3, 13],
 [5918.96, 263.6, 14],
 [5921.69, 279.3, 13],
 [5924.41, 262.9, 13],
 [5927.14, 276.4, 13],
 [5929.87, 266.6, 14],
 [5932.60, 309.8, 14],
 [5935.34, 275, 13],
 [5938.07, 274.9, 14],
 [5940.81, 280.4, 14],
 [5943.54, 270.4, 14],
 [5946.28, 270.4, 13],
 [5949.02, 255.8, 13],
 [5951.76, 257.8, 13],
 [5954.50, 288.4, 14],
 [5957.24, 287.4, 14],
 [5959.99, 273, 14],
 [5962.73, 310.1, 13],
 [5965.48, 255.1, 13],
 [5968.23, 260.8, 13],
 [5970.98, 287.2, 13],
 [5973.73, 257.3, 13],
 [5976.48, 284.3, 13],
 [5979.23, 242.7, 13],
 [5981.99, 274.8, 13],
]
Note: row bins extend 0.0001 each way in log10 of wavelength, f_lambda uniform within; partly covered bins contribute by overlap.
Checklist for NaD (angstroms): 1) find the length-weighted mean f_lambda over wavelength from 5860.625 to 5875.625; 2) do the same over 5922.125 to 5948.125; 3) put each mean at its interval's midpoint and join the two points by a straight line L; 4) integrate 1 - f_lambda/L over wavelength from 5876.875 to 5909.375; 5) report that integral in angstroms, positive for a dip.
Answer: 3.2 angstroms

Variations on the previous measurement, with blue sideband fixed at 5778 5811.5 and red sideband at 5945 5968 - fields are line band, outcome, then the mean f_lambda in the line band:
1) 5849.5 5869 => 0.79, 266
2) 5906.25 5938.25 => 0.59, 270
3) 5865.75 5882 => 0.40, 270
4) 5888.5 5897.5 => 2.14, 210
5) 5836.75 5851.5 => 0.23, 274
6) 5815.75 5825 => 0.14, 275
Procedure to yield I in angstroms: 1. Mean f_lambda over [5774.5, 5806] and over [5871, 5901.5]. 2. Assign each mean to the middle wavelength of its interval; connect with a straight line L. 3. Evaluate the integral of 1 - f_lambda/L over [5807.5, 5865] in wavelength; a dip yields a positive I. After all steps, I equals -3.5 angstroms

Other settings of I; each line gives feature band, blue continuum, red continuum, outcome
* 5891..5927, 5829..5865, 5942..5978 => 3.1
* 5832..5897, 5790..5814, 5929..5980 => 4.0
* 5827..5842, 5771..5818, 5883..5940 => -0.7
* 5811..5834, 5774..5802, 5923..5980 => -0.4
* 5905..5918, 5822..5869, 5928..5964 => 0.8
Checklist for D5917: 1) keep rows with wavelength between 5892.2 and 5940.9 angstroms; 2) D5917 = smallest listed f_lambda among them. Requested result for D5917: 209.1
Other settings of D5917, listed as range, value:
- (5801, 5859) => 243.2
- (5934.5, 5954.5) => 255.8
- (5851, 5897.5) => 198.2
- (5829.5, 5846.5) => 258.3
